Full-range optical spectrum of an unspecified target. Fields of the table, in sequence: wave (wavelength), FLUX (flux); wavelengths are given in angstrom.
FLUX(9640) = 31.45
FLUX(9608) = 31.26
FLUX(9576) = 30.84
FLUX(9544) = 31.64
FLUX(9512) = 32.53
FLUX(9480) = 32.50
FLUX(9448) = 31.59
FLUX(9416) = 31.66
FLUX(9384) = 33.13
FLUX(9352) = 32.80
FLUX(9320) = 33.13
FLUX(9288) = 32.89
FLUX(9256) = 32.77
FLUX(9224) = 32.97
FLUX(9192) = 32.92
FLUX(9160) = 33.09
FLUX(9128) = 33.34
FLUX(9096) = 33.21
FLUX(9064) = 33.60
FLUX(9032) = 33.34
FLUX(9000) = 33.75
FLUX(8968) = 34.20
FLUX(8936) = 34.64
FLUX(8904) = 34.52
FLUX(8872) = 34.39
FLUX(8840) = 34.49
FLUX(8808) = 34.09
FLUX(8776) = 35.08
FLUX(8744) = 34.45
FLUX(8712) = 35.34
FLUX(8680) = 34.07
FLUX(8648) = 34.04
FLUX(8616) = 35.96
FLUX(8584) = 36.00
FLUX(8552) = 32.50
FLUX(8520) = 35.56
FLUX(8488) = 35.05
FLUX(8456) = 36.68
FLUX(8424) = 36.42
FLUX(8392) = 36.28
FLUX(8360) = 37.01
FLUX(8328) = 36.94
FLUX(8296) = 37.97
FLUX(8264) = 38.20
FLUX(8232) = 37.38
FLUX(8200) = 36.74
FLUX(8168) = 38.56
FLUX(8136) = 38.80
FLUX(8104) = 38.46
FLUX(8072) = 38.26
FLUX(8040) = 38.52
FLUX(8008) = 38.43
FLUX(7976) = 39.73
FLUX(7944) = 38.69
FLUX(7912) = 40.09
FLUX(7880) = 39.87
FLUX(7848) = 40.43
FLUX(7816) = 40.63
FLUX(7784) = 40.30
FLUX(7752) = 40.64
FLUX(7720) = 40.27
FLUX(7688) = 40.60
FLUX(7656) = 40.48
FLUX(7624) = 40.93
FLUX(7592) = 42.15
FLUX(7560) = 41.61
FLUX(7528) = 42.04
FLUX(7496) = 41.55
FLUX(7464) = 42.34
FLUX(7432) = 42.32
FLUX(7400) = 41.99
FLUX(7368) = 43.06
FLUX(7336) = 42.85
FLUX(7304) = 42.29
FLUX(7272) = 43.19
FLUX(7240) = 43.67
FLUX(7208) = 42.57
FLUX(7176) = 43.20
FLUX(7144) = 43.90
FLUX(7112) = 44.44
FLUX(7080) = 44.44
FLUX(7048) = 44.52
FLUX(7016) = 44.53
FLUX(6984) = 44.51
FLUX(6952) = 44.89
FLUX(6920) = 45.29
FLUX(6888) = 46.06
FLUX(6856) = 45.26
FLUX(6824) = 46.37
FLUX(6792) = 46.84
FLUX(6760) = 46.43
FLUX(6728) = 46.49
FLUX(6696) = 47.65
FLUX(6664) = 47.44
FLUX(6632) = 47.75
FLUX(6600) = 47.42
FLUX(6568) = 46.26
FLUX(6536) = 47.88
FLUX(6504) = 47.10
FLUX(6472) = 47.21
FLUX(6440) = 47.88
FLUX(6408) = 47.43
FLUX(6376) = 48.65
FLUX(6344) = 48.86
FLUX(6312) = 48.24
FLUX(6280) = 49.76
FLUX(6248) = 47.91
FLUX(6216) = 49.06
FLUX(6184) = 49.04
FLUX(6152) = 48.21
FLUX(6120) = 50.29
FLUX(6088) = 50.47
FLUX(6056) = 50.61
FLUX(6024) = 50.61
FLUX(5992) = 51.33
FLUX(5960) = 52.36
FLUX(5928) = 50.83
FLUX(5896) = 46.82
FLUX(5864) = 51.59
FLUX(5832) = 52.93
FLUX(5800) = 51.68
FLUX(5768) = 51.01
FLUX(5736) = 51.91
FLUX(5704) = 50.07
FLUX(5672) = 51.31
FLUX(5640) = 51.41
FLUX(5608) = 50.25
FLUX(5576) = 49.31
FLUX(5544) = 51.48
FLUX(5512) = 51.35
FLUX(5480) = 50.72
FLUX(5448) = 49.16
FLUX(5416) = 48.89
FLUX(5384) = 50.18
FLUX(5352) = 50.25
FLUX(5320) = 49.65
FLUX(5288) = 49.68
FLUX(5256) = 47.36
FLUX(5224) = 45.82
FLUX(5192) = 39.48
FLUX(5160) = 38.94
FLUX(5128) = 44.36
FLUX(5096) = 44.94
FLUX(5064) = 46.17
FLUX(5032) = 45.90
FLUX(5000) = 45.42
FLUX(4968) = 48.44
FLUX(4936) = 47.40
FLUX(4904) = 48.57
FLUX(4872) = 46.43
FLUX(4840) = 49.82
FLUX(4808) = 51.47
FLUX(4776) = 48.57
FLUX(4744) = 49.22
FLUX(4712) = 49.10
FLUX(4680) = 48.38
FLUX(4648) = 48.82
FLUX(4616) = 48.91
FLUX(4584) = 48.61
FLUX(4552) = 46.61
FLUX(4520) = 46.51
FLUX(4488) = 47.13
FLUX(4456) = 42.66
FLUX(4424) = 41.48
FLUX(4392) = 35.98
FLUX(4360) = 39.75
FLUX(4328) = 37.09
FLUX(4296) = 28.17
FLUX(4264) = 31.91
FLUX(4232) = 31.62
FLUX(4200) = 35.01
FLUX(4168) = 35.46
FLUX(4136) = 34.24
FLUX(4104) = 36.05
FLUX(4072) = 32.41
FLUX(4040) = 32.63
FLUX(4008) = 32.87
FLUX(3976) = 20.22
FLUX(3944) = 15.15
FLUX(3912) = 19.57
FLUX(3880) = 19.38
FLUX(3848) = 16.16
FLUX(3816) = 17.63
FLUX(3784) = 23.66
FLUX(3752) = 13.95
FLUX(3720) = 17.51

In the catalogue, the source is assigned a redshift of 0.00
